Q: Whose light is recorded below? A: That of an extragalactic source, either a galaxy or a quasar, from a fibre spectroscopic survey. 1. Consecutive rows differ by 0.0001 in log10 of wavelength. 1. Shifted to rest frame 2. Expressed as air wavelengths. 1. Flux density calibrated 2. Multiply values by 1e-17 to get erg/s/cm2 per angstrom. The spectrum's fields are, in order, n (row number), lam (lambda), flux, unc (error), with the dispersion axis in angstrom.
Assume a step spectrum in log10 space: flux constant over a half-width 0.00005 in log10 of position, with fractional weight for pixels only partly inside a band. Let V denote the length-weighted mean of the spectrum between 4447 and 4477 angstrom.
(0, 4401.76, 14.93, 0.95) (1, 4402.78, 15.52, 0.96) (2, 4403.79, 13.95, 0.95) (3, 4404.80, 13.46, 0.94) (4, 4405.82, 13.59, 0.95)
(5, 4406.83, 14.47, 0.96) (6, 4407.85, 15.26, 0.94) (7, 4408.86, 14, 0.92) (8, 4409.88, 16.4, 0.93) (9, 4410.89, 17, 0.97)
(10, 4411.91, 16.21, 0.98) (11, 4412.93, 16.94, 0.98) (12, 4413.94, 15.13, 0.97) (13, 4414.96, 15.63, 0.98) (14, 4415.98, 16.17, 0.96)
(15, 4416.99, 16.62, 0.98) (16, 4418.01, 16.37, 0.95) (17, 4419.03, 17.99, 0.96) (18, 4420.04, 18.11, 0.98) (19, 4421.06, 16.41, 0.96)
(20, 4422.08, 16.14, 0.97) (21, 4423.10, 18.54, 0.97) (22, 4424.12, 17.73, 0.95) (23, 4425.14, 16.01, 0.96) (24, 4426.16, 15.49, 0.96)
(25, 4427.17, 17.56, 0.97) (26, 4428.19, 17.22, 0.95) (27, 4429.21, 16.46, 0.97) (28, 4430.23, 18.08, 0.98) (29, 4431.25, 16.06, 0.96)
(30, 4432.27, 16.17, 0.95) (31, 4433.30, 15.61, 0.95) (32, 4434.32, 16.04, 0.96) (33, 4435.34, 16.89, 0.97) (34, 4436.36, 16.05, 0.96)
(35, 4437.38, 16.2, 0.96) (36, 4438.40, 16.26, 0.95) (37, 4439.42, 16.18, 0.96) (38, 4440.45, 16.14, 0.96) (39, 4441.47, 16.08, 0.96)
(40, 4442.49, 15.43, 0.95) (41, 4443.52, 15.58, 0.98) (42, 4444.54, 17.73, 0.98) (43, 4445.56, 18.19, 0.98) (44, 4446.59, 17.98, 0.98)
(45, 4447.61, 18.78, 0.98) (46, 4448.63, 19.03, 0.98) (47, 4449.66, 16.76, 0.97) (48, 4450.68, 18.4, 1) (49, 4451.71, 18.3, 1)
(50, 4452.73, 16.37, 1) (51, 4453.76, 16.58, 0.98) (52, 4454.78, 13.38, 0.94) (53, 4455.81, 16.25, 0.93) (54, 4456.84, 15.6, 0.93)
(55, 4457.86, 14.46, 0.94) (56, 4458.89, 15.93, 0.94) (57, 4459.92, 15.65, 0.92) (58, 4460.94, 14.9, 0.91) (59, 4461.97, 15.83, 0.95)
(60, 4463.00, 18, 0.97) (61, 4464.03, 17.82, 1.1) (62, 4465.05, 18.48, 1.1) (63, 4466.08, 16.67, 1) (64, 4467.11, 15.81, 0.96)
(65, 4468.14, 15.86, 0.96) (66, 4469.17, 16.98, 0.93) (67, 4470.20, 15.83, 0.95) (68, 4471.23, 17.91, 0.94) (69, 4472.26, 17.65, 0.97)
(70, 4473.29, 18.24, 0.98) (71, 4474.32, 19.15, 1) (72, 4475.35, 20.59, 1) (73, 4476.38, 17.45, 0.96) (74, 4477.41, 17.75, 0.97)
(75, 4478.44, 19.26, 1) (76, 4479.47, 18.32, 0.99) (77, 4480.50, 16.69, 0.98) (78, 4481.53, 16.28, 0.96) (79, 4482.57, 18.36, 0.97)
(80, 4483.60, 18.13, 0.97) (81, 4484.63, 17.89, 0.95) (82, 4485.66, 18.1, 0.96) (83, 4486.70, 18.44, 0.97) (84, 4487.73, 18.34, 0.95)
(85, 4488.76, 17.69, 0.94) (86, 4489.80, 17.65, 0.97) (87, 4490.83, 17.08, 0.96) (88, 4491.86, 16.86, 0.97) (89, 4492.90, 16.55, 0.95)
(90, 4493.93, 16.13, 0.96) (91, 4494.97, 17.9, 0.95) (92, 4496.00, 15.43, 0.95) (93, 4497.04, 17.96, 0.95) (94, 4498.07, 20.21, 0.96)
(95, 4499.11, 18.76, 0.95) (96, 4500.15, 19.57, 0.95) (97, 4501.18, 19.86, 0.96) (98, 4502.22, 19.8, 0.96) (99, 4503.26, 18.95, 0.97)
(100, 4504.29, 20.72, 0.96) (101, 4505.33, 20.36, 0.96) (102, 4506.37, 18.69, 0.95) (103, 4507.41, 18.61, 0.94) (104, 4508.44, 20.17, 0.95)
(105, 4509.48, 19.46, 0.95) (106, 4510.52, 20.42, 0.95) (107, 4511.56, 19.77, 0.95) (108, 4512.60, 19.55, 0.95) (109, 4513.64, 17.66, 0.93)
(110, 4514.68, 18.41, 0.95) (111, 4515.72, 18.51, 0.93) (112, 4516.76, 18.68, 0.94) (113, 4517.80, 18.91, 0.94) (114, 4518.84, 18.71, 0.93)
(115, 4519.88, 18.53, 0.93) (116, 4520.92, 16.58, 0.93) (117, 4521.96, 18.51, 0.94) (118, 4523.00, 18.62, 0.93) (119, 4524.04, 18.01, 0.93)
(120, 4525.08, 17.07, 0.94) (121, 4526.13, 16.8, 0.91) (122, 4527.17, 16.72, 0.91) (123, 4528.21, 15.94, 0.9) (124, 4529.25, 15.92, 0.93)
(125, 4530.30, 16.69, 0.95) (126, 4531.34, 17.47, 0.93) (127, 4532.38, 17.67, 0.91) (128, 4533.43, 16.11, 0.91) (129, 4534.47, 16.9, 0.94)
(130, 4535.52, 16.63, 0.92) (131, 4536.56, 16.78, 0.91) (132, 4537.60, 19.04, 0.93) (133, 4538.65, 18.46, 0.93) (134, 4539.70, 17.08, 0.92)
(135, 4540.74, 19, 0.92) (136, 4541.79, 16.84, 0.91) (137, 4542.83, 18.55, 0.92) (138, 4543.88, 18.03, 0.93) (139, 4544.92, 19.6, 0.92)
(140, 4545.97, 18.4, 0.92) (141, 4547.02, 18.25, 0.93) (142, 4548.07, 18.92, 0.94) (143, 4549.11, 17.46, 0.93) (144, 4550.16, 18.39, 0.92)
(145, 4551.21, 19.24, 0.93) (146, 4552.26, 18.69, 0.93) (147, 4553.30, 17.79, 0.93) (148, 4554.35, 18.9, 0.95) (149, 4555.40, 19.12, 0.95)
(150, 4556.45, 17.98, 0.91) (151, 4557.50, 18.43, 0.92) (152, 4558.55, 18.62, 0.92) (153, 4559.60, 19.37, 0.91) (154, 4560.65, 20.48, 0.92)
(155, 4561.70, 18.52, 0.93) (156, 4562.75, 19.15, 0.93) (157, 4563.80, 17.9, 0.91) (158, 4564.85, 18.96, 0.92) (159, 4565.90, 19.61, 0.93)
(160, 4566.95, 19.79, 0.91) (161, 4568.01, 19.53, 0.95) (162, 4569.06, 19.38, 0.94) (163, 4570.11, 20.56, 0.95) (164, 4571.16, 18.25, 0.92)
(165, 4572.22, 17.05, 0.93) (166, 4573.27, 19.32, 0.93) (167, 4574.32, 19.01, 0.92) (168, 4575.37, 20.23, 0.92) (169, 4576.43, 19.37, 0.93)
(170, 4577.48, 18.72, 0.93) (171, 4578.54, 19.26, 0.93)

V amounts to 17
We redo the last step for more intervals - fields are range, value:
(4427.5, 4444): 16.3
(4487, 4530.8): 18.3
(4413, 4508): 17.3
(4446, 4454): 17.8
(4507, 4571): 18.4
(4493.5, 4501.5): 18.2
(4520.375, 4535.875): 17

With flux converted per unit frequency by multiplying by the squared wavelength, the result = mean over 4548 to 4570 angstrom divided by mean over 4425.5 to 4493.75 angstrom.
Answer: 1.2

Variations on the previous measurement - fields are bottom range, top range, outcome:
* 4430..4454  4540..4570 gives 1.17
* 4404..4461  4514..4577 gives 1.18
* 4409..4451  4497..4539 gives 1.14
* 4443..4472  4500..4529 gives 1.14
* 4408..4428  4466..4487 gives 1.10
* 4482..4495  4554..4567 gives 1.11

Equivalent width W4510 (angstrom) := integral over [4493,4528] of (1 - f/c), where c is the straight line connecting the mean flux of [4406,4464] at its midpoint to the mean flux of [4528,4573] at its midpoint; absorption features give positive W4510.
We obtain -1.8 angstrom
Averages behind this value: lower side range 16.5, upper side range 18.3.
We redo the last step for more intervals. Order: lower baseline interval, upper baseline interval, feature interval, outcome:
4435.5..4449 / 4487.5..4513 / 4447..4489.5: 1.0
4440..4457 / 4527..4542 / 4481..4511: -2.4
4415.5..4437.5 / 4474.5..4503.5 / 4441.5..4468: 1.0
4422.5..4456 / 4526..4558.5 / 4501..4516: -1.6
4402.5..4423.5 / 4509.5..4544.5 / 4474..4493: -0.9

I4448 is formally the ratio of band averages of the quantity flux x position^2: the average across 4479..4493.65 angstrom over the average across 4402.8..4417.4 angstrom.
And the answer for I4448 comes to 1.2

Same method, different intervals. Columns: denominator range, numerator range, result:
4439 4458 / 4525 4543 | 1.07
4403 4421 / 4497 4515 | 1.29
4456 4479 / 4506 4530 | 1.09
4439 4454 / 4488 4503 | 1.07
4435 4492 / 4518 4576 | 1.11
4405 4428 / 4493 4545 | 1.17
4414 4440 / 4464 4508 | 1.11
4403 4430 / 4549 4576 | 1.25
